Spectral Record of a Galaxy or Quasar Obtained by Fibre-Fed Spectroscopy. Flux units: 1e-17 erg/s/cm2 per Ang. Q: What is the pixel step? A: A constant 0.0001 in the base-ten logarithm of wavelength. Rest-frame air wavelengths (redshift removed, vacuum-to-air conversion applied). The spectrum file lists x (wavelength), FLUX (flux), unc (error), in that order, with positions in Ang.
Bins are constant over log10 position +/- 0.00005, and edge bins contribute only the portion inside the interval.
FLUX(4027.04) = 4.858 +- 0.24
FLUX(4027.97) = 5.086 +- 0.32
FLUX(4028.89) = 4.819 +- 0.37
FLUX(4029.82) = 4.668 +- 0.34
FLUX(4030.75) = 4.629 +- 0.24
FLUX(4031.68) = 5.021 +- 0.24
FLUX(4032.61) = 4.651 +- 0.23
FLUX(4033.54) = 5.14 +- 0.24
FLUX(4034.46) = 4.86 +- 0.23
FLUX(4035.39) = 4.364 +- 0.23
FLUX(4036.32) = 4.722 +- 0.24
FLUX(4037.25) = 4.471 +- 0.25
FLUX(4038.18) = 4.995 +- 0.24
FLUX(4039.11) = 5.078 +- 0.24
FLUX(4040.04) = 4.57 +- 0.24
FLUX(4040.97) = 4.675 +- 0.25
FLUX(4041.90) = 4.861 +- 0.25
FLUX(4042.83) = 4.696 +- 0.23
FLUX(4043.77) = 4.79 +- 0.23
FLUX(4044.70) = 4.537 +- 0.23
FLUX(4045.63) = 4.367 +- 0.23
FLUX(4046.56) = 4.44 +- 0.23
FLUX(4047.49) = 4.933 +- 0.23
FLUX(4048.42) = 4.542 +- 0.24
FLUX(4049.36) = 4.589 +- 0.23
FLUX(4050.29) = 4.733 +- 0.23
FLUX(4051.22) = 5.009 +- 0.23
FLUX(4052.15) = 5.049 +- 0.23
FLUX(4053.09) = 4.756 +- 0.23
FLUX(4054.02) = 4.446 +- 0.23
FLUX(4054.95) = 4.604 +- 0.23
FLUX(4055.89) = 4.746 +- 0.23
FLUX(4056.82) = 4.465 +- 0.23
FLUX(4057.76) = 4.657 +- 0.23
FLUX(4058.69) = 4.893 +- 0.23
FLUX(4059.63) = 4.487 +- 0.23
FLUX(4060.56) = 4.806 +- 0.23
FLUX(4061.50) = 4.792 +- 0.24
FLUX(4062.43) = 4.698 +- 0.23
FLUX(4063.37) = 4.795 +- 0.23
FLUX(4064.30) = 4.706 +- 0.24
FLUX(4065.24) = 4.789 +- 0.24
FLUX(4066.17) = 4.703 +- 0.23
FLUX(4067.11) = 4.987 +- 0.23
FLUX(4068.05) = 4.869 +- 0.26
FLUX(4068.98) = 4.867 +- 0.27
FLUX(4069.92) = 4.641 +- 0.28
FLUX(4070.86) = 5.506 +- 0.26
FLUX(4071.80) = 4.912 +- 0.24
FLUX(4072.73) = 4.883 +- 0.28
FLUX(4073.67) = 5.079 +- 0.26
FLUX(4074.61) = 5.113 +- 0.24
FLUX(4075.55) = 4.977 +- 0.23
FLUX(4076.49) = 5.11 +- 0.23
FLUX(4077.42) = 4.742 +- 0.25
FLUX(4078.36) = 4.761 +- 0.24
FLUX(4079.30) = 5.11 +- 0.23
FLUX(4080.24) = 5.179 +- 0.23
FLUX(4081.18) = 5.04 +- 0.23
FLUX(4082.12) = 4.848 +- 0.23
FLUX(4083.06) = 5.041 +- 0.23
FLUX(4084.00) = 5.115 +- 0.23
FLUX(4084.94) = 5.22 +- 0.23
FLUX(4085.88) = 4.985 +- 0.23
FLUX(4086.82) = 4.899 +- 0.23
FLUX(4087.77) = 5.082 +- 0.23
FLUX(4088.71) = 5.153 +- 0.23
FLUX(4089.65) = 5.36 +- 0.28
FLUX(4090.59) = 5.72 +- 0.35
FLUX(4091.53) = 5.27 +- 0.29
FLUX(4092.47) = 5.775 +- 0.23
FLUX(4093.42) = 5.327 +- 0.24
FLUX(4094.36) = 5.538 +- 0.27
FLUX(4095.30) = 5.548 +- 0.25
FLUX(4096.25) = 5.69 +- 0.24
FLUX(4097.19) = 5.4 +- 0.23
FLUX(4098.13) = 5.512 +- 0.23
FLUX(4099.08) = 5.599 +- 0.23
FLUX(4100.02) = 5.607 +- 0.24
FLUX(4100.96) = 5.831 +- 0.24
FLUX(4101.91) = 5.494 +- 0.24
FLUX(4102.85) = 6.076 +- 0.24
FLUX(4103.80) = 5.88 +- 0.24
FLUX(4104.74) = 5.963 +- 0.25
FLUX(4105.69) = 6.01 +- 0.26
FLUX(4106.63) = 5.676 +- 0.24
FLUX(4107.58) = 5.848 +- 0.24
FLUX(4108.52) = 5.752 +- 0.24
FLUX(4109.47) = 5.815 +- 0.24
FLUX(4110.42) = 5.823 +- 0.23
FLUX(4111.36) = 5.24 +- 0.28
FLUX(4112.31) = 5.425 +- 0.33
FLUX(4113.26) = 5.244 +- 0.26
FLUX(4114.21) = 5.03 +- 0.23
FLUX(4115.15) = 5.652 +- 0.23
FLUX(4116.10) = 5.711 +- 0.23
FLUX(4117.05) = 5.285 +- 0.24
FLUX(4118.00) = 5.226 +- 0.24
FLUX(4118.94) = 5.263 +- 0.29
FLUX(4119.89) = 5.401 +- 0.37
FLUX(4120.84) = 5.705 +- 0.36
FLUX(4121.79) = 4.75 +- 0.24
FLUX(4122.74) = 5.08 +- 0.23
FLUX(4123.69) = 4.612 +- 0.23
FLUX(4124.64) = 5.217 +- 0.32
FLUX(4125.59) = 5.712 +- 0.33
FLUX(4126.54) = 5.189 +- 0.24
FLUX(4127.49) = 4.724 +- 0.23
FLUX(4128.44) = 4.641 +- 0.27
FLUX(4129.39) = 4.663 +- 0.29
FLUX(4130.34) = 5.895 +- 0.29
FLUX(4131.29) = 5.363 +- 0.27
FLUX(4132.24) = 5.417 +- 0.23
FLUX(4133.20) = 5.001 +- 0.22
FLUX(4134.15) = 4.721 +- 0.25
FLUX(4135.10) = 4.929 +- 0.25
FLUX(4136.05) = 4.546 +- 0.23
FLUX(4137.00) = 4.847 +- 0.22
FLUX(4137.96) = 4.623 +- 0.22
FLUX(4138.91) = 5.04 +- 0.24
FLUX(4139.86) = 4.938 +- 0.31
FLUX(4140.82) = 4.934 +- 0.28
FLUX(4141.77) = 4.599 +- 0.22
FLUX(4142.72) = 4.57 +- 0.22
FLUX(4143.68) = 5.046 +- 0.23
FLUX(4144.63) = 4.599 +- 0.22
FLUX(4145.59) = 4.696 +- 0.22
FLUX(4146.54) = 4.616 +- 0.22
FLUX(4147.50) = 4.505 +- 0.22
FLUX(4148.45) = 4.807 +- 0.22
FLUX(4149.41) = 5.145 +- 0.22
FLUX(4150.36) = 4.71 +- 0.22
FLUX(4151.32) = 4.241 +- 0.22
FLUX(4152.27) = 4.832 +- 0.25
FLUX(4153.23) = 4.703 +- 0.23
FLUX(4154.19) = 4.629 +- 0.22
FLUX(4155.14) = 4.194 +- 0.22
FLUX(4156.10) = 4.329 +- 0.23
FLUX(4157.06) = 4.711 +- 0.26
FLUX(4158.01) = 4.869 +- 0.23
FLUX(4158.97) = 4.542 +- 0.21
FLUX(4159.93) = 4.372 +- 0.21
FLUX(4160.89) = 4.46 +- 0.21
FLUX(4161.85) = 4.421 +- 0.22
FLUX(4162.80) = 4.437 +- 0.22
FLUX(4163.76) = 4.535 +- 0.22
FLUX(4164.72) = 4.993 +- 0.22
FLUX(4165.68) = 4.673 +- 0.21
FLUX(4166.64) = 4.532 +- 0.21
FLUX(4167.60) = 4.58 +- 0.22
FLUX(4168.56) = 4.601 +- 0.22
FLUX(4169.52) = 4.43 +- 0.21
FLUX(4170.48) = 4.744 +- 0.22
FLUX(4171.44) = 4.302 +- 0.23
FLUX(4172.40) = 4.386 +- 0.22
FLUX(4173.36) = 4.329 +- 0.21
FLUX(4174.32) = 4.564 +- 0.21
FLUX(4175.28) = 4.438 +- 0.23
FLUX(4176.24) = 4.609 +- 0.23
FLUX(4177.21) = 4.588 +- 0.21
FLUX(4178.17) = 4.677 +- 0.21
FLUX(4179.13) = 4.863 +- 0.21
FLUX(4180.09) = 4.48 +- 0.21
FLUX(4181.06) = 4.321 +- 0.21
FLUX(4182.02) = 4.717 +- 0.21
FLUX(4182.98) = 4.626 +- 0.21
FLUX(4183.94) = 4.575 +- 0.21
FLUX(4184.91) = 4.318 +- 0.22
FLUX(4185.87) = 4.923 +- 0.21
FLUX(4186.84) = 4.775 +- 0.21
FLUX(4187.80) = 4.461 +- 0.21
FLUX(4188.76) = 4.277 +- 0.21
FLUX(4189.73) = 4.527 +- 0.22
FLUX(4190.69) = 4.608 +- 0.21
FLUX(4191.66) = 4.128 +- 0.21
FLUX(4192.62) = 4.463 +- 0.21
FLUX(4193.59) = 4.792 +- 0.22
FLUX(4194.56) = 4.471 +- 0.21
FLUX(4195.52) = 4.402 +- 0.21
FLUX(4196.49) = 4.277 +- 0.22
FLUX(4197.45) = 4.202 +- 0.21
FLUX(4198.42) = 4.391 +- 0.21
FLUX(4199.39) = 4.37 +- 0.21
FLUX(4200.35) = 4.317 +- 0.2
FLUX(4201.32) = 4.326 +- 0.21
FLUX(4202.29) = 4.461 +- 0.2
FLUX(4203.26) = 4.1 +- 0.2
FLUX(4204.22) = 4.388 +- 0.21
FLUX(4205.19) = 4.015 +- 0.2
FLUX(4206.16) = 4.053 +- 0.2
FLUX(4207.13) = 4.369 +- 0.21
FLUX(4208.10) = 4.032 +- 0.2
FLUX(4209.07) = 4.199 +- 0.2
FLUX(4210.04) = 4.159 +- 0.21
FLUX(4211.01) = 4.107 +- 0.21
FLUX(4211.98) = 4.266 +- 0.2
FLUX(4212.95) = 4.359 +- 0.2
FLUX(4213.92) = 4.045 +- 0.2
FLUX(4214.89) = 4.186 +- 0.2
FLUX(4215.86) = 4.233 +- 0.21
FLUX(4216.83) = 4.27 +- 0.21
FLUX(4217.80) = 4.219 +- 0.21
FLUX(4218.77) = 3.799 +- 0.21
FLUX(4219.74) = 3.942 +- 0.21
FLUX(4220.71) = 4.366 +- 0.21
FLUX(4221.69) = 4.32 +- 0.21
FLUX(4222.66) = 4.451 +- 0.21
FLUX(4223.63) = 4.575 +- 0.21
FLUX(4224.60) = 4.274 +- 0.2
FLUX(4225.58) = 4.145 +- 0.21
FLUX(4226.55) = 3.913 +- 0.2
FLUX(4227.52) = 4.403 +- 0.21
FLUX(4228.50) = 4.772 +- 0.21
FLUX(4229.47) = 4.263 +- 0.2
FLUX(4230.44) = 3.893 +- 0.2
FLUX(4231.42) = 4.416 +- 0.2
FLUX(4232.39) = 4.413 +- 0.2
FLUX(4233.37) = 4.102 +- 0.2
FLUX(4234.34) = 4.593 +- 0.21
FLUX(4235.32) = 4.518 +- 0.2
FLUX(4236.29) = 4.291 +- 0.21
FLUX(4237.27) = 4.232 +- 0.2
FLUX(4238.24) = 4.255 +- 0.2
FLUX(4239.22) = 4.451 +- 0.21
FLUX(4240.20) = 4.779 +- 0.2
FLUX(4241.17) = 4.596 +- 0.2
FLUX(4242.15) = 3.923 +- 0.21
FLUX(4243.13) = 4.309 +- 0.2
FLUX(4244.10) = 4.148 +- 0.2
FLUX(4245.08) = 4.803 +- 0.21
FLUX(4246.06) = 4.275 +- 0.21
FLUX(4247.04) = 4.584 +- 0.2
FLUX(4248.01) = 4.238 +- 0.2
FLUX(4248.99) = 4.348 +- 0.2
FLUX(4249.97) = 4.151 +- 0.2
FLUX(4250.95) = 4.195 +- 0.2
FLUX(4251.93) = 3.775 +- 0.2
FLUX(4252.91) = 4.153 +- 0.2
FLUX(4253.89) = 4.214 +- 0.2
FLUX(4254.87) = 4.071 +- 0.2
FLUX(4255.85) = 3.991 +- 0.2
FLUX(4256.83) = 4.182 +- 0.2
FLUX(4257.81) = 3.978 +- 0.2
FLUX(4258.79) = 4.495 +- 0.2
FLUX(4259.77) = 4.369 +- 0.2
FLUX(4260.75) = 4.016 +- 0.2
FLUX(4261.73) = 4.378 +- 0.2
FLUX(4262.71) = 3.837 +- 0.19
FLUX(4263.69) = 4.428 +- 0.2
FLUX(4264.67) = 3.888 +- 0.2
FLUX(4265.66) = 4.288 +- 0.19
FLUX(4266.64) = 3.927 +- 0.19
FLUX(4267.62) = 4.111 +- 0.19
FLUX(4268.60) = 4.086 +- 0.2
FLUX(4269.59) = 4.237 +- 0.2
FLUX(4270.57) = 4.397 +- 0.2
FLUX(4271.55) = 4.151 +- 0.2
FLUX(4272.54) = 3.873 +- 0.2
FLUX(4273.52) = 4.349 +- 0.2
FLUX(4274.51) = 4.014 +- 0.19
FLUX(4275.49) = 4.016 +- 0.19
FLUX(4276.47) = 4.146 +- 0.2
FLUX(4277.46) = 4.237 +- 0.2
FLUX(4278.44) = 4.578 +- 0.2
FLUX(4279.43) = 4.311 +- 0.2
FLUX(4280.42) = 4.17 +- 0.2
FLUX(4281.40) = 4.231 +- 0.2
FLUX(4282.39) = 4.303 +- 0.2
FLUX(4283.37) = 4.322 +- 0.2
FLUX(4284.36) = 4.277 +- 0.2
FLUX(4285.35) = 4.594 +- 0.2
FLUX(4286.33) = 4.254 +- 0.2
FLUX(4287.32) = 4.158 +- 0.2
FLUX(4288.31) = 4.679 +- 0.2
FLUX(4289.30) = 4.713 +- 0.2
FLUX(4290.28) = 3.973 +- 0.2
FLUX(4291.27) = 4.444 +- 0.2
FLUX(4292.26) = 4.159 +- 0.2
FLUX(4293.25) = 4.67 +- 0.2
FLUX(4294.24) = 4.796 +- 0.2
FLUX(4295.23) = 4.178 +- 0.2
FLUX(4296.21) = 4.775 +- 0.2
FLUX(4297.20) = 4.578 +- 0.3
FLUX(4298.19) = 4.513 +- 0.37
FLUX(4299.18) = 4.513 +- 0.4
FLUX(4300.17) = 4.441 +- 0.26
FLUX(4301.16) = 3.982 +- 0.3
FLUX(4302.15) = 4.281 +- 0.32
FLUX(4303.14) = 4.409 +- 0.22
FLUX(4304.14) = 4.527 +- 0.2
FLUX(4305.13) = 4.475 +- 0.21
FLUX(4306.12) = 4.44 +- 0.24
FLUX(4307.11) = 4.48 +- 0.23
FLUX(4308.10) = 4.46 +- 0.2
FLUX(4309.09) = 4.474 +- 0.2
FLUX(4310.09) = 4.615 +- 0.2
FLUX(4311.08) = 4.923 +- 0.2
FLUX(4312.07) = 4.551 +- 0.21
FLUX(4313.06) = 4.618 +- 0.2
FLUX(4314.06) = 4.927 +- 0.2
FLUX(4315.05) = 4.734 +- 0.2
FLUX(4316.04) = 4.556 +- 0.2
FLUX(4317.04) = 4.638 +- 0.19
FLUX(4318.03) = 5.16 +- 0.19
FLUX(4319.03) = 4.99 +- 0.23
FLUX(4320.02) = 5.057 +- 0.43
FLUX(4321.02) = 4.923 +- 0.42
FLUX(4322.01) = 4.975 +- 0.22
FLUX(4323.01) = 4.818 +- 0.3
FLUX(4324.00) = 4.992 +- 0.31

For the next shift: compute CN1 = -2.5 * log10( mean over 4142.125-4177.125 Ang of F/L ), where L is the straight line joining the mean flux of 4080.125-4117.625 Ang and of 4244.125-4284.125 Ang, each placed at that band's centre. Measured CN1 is 0.09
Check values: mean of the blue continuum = 5.47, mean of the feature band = 4.59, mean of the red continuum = 4.2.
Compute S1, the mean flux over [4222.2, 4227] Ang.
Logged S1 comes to 4.27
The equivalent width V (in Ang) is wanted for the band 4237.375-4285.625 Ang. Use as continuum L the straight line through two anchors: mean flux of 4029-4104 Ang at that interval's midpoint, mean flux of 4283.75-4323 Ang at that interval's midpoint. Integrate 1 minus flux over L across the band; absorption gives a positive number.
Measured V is 4.2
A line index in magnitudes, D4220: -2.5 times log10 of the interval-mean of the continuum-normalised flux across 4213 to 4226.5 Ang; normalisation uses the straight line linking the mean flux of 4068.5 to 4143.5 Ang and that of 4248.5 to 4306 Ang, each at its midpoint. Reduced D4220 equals 0.09 mag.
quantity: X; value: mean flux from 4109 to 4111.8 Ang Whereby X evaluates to 5.64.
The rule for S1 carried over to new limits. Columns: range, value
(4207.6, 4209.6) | 4.11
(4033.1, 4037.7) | 4.72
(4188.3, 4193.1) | 4.4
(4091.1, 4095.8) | 5.49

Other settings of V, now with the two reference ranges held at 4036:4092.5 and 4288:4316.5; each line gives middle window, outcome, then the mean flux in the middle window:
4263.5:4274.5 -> 1.01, 4.14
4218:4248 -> 1.91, 4.33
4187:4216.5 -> 2.29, 4.3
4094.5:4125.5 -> -4.57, 5.51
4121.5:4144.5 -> -0.90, 4.96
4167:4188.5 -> 0.66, 4.56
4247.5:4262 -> 1.32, 4.17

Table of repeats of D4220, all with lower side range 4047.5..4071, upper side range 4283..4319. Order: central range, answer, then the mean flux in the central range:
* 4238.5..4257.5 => 0.07 mag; 4.27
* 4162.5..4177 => 0.02 mag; 4.54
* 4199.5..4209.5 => 0.09 mag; 4.23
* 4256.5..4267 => 0.10 mag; 4.17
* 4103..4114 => -0.21 mag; 5.69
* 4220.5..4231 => 0.07 mag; 4.3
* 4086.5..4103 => -0.16 mag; 5.49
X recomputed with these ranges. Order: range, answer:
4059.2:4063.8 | 4.72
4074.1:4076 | 5.04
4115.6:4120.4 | 5.38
